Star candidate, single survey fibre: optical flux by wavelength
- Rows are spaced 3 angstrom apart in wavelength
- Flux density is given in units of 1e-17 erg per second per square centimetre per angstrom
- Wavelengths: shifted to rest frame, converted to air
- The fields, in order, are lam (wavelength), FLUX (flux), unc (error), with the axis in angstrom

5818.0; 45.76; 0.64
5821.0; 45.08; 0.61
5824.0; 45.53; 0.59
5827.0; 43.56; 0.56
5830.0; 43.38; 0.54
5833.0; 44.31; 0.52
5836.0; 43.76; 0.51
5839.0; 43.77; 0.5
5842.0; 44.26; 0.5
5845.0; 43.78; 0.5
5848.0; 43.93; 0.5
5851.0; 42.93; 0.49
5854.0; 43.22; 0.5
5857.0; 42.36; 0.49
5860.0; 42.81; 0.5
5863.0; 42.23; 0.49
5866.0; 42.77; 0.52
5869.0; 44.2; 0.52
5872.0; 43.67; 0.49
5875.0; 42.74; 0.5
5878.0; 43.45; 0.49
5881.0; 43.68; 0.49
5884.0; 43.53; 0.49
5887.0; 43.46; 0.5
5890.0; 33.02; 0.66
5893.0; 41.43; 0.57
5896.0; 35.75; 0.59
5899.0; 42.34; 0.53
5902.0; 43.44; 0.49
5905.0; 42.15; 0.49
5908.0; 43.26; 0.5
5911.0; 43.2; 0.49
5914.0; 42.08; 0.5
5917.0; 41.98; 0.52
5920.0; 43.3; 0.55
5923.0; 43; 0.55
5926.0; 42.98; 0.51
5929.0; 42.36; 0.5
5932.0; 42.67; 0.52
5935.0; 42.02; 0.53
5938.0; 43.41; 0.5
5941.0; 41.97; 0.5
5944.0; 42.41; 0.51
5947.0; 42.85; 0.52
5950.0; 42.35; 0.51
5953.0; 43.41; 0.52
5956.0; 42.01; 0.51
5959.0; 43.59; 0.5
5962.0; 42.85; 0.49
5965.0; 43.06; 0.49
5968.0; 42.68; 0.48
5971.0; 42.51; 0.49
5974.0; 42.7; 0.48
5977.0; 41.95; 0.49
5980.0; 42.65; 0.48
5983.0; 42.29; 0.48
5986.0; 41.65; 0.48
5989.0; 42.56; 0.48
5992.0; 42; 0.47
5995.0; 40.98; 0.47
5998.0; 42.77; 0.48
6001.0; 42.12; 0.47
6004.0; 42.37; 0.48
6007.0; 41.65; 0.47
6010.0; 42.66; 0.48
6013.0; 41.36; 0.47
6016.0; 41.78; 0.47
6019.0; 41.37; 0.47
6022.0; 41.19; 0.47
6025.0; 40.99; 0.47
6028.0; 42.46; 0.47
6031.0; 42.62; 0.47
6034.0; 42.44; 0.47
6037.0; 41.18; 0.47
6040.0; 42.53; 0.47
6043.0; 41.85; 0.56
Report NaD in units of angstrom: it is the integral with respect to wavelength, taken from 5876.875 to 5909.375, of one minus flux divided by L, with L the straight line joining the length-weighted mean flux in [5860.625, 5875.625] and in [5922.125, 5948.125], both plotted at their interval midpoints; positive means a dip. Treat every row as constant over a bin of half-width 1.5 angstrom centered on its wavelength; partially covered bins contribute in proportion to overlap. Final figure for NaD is 1.2 angstrom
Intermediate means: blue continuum 43.1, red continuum 42.6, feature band 41.4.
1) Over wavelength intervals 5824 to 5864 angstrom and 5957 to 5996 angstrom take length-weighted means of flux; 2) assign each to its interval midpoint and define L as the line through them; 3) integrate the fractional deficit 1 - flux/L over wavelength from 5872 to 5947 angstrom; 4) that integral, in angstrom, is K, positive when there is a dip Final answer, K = 1.5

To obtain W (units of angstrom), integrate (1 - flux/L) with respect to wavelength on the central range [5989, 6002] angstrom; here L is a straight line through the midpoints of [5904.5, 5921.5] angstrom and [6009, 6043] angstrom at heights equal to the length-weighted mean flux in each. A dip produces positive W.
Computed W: 0.02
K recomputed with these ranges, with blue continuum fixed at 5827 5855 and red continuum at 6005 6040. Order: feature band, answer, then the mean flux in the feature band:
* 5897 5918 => 0.3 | 42.5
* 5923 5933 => 0.0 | 42.7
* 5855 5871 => 0.2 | 42.9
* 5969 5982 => 0.0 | 42.5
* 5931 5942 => 0.0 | 42.5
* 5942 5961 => -0.1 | 42.8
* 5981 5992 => 0.0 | 42.2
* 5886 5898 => 1.3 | 38.4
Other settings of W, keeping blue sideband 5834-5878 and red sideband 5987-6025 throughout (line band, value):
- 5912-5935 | 0.0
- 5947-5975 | -0.3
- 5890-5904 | 1.0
